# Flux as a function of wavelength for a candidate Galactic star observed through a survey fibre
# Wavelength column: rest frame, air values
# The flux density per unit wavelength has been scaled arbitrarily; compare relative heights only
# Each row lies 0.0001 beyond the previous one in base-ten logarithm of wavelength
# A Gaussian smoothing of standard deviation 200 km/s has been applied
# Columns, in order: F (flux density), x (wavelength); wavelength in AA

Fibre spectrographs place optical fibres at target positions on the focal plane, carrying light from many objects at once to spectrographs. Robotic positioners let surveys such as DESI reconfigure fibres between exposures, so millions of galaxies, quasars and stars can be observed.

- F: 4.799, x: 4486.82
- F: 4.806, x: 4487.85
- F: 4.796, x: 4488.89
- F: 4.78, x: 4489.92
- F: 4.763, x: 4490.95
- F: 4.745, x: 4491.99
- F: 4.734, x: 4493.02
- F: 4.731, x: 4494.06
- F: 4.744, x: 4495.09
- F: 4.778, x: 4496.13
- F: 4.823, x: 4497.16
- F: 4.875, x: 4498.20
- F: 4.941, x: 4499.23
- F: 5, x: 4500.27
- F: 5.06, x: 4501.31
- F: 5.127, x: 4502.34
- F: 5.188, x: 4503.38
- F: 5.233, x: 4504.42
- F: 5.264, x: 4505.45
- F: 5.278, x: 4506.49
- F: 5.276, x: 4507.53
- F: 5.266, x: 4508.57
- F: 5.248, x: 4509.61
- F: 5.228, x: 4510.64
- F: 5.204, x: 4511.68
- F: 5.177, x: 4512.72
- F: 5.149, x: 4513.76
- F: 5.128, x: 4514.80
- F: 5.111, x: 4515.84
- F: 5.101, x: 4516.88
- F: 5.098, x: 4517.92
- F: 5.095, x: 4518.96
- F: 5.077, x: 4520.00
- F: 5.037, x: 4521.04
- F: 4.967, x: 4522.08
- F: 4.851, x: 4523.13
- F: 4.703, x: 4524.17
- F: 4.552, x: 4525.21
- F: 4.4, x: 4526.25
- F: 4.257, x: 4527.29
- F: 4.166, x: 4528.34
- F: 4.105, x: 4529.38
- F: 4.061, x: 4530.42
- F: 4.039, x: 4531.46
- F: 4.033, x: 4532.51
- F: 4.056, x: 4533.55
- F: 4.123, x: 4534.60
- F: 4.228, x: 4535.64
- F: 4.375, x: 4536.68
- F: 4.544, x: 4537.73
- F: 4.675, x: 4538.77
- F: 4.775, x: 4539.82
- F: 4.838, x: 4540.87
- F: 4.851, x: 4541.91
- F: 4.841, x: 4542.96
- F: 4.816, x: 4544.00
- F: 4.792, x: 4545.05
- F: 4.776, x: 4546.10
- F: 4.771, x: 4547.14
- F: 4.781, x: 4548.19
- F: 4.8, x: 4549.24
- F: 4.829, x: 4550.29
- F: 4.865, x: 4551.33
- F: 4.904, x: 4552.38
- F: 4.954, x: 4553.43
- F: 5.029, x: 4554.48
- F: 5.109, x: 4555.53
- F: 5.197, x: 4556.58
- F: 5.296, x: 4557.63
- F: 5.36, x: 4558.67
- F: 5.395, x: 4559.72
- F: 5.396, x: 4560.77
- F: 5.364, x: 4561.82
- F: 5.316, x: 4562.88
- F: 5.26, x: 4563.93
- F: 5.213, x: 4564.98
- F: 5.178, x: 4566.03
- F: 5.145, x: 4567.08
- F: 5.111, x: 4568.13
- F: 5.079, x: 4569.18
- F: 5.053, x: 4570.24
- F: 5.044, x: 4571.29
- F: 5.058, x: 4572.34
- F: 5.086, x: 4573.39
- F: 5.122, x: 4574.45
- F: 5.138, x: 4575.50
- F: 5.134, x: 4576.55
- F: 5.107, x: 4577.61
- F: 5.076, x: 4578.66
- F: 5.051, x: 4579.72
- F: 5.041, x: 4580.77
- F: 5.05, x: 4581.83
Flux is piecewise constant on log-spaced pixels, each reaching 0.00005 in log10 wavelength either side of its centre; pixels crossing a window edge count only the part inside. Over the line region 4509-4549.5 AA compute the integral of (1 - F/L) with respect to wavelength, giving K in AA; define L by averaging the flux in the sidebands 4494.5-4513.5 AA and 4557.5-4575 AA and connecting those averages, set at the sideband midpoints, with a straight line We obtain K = 3.3 AA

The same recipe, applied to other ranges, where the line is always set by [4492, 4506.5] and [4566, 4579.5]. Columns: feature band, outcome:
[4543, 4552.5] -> 0.5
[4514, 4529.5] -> 0.6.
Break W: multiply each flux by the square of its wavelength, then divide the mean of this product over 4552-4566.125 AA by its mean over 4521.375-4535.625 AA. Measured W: 1.2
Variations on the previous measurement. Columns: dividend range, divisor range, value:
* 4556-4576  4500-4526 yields 1.05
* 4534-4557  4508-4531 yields 0.99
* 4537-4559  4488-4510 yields 1.00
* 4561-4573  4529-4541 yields 1.22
